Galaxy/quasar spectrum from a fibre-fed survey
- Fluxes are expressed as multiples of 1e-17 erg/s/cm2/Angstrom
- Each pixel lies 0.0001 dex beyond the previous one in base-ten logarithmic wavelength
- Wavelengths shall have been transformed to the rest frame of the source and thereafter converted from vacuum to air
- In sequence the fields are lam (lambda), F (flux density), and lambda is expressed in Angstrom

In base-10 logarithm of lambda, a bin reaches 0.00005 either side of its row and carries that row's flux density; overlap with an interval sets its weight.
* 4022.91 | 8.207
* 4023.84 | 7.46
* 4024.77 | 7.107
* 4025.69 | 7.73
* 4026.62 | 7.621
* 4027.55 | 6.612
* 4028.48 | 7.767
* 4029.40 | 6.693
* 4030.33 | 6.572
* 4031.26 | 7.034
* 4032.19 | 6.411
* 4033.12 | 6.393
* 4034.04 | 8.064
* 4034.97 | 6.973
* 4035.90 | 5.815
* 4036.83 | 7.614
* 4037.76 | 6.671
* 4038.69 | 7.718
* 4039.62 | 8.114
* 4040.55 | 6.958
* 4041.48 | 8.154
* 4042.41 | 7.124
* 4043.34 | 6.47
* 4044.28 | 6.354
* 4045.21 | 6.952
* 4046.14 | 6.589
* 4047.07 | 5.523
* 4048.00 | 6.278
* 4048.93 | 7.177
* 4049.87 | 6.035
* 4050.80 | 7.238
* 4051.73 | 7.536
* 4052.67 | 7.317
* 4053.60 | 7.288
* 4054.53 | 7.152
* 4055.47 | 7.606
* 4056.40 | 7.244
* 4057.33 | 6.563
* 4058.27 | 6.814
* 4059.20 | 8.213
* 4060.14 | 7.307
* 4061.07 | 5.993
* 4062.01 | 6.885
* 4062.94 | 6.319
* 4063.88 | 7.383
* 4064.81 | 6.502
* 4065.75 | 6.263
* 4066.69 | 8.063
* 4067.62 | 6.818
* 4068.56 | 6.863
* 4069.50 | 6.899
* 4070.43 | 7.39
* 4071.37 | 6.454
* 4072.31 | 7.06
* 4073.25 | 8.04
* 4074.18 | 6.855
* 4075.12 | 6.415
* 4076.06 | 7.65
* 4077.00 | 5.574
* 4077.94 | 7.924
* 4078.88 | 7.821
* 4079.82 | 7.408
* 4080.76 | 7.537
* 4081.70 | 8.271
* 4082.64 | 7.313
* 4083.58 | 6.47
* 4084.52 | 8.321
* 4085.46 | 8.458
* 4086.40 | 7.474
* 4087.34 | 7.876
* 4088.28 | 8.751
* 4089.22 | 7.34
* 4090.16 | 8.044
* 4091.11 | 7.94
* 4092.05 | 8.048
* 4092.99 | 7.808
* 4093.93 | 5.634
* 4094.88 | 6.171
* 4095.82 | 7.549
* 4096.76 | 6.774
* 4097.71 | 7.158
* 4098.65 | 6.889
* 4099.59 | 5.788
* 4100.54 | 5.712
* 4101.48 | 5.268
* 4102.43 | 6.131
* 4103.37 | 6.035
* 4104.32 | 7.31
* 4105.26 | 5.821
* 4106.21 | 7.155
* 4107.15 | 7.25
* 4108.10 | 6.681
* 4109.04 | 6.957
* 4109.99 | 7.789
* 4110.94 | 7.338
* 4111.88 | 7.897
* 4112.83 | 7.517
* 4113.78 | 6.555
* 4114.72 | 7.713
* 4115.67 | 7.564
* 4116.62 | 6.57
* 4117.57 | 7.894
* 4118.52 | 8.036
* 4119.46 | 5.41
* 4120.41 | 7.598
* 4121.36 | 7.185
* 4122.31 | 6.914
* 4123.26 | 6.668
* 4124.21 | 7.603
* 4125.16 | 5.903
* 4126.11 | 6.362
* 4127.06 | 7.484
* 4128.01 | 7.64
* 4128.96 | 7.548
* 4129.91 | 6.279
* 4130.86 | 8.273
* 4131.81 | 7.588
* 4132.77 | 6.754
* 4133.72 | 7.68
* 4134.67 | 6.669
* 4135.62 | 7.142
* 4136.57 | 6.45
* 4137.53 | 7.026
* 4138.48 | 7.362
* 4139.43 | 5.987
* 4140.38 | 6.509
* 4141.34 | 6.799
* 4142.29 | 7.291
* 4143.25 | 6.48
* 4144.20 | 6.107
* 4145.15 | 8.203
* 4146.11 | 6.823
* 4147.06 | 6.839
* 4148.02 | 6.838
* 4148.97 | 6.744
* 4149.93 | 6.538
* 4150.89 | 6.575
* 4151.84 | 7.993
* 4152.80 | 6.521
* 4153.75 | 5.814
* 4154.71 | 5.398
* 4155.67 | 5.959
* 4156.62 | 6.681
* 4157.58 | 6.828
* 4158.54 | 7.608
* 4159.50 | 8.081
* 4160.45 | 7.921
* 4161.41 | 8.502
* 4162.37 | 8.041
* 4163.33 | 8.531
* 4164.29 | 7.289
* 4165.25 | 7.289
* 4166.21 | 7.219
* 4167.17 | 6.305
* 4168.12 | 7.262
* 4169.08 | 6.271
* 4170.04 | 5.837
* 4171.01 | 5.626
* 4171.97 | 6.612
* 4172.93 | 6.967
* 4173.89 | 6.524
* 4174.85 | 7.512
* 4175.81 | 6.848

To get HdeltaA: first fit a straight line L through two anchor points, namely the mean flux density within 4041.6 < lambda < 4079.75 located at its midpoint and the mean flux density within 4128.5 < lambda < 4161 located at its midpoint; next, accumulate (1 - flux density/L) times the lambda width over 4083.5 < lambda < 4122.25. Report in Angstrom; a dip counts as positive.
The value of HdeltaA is -1.0 Angstrom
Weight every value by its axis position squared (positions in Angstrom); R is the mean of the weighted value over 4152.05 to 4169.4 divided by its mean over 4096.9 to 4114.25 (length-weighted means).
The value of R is 1.08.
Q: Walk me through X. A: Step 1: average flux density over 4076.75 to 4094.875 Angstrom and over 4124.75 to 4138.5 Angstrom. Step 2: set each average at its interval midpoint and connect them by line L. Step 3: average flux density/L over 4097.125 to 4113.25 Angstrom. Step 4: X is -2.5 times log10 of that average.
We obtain 0.09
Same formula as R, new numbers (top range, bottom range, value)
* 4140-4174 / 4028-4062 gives 1.04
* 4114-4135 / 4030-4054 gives 1.07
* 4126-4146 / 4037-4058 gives 1.05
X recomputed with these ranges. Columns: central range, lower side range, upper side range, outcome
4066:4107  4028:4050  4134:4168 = -0.027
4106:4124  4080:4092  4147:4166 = 0.047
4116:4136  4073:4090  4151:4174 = 0.017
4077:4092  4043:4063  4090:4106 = -0.149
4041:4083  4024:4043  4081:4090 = 0.072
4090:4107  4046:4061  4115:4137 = 0.053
